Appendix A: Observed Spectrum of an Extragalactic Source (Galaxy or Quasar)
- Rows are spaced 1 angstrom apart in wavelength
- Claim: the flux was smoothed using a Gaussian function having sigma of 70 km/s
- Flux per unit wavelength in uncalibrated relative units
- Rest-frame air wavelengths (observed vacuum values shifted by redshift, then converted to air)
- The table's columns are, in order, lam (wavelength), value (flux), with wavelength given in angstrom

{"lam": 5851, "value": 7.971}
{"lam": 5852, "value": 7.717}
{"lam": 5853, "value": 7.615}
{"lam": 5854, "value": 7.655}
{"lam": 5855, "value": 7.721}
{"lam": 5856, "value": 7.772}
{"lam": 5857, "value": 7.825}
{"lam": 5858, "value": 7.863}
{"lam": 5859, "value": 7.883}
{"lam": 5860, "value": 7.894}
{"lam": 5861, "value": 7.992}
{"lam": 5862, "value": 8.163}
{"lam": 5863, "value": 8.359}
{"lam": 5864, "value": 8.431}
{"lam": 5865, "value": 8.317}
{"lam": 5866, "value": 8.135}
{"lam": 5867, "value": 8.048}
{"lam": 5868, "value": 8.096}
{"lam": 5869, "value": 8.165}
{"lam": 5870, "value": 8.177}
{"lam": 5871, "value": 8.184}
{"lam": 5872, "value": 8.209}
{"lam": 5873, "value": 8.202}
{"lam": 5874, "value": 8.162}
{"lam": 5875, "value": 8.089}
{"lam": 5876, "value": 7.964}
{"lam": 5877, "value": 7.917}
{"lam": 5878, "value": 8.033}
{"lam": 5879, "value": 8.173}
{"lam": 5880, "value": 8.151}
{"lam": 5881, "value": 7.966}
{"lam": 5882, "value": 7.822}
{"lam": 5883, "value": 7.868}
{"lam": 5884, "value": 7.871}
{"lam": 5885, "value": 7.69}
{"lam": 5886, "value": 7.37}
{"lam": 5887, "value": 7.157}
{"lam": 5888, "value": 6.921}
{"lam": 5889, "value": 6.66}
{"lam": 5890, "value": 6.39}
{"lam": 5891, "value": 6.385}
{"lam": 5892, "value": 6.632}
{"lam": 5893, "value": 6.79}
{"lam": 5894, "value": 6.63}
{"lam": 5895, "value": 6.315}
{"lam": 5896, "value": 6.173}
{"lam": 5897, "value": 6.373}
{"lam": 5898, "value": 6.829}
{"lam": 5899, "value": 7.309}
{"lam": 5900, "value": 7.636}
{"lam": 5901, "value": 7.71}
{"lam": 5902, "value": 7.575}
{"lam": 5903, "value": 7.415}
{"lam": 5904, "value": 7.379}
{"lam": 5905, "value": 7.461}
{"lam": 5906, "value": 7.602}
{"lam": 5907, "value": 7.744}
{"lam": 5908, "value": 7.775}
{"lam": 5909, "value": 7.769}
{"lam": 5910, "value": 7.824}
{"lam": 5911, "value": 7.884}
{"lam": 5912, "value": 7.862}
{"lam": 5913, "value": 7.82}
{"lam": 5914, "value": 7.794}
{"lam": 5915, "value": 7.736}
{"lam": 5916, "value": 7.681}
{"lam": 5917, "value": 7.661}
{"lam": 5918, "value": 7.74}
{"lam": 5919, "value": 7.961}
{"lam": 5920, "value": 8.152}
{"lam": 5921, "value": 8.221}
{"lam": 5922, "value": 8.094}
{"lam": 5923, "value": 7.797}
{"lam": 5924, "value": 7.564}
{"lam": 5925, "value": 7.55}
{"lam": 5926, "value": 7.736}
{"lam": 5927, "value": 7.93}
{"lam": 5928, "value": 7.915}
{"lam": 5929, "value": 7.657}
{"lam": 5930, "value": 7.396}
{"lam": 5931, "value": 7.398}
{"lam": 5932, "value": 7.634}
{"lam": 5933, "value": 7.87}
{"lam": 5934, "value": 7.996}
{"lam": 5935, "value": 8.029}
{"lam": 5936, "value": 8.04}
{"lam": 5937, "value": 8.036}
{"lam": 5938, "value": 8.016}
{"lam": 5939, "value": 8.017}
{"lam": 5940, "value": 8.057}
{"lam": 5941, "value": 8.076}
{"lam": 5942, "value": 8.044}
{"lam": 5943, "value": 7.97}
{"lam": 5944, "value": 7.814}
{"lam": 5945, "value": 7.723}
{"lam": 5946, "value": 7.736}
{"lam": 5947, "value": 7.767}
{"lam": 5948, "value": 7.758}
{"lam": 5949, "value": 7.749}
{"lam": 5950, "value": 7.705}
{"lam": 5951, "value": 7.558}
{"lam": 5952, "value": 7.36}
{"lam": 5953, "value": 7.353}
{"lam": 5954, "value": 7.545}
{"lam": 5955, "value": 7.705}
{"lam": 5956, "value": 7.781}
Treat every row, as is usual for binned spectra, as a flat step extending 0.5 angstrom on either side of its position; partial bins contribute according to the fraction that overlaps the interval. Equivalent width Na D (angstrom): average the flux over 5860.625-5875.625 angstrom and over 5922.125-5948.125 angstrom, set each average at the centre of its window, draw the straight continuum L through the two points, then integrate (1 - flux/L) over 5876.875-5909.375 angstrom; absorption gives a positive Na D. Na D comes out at 3.0 angstrom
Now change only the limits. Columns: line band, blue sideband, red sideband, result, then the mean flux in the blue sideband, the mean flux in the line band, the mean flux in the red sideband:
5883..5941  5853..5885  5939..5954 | 2.57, 8.02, 7.53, 7.76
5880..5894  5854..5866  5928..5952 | 1.30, 8.01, 7.21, 7.82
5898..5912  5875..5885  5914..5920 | 0.44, 7.97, 7.6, 7.79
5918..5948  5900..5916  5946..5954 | -0.87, 7.69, 7.86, 7.61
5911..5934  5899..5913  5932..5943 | 0.14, 7.66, 7.79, 8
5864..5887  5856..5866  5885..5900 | -1.69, 8.07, 8.02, 6.77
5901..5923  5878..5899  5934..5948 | -0.79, 7.14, 7.77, 7.94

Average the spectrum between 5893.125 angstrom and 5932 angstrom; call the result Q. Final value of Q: 7.55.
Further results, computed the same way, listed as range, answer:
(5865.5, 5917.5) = 7.56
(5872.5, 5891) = 7.65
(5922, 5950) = 7.83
